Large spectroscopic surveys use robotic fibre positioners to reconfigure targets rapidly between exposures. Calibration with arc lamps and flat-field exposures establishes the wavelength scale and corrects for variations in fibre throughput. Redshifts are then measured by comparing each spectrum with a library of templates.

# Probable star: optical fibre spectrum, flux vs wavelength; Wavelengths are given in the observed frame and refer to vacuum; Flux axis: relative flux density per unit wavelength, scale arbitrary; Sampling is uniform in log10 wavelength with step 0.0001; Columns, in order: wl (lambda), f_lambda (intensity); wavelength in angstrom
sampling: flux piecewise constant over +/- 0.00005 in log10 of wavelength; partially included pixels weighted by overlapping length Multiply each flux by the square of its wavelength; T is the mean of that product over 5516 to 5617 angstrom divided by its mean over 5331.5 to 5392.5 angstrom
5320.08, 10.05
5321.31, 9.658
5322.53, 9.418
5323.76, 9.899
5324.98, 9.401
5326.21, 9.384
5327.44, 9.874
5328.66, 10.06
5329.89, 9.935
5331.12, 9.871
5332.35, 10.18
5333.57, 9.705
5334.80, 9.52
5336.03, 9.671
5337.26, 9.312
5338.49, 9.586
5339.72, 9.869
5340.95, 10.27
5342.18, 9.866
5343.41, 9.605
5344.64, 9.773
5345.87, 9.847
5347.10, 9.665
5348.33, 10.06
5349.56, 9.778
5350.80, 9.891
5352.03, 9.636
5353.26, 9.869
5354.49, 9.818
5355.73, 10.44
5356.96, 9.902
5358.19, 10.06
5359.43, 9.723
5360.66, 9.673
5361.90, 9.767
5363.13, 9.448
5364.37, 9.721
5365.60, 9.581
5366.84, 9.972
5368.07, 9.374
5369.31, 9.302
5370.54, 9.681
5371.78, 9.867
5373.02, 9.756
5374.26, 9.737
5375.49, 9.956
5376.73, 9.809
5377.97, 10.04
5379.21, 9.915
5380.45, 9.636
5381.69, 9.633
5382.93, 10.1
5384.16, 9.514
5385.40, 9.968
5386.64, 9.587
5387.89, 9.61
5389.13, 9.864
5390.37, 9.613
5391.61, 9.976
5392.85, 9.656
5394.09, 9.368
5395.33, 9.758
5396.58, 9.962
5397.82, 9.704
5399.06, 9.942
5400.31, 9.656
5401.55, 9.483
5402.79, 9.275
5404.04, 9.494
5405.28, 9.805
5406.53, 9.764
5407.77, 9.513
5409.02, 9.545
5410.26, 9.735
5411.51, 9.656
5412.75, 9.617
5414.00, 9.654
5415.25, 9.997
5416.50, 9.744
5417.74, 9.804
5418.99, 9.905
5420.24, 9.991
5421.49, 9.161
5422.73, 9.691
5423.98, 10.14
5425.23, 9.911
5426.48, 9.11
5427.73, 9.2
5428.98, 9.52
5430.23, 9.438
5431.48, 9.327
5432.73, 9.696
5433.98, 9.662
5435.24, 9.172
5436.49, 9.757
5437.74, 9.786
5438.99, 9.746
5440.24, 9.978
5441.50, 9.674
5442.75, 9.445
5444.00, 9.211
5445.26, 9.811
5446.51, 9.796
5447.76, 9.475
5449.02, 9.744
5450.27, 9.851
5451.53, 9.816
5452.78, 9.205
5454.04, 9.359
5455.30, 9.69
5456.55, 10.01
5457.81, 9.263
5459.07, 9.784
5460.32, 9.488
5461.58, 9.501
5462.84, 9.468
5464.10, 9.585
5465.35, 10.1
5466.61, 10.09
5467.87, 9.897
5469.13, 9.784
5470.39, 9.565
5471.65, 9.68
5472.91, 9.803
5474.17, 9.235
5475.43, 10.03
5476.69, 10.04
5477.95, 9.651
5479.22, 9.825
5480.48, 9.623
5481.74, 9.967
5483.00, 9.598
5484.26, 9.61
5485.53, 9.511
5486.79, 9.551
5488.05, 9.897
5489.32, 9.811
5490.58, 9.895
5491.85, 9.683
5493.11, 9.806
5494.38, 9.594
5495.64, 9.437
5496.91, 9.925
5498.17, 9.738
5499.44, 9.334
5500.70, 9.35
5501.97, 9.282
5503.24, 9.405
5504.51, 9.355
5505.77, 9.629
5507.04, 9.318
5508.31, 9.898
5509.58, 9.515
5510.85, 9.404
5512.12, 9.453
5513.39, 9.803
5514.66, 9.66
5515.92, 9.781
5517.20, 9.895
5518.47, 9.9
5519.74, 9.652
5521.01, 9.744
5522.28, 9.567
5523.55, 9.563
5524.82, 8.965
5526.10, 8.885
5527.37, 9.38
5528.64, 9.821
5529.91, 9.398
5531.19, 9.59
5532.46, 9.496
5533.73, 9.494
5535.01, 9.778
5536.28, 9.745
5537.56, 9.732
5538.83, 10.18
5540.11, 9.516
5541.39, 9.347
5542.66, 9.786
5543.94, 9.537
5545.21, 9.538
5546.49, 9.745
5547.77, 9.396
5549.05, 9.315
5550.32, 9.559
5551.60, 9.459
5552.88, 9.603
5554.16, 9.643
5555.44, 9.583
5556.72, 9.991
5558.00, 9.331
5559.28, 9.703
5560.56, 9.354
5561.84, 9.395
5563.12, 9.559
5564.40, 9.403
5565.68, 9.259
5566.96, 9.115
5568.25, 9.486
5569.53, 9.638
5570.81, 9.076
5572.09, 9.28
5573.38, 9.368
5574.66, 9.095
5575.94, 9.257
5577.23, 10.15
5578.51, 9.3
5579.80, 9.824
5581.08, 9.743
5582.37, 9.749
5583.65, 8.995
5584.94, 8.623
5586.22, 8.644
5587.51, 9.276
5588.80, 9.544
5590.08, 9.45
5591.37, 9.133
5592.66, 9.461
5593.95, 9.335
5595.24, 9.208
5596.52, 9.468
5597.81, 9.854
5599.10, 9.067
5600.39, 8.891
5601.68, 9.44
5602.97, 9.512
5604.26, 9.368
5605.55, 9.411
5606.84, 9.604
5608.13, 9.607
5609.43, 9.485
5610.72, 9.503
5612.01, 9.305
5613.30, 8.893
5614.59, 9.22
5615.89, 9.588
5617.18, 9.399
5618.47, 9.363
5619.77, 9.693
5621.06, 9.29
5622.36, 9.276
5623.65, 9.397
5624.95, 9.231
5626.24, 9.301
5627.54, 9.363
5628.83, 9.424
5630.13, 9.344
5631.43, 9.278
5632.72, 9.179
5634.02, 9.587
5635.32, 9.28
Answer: 1.0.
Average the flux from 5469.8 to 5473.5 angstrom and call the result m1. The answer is 9.68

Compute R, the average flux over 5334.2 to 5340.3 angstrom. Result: 9.58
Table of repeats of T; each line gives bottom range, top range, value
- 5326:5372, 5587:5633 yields 1.05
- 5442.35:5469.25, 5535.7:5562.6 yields 1.03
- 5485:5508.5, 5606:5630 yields 1.02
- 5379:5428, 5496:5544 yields 1.03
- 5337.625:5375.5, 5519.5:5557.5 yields 1.05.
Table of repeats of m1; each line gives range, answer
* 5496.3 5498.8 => 9.85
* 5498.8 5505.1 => 9.34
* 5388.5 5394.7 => 9.71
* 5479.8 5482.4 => 9.82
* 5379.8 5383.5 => 9.78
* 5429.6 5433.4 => 9.5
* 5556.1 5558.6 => 9.66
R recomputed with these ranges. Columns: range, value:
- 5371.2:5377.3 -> 9.82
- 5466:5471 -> 9.83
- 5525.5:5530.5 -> 9.39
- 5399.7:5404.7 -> 9.49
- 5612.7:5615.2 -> 9.07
